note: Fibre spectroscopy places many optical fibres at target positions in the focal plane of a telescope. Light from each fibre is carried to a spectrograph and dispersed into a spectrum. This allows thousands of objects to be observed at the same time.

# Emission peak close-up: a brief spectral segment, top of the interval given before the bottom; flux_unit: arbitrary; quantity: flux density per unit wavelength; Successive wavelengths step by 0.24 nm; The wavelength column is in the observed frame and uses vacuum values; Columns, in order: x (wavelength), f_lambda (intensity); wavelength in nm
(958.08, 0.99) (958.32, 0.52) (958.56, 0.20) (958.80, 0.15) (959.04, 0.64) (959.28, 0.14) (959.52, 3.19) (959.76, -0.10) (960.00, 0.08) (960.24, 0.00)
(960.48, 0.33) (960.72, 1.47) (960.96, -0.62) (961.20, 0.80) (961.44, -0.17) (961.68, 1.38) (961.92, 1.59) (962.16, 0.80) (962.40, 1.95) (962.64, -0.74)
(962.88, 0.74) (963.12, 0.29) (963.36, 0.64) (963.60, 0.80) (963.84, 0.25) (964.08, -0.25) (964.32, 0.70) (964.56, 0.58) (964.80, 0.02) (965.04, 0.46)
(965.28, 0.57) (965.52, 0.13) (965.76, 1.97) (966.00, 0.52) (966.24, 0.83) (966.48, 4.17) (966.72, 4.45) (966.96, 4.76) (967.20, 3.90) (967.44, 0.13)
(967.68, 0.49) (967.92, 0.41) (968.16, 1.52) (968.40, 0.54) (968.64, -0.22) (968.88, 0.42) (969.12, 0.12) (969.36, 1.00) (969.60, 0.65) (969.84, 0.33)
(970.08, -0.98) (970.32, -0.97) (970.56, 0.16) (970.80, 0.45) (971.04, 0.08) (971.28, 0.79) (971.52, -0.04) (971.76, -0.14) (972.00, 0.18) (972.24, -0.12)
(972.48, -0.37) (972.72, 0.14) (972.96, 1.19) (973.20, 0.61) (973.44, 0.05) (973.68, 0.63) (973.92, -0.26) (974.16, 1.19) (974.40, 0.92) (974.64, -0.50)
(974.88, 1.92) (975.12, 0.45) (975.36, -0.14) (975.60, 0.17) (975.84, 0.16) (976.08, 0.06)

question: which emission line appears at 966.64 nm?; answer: [O III] 5007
